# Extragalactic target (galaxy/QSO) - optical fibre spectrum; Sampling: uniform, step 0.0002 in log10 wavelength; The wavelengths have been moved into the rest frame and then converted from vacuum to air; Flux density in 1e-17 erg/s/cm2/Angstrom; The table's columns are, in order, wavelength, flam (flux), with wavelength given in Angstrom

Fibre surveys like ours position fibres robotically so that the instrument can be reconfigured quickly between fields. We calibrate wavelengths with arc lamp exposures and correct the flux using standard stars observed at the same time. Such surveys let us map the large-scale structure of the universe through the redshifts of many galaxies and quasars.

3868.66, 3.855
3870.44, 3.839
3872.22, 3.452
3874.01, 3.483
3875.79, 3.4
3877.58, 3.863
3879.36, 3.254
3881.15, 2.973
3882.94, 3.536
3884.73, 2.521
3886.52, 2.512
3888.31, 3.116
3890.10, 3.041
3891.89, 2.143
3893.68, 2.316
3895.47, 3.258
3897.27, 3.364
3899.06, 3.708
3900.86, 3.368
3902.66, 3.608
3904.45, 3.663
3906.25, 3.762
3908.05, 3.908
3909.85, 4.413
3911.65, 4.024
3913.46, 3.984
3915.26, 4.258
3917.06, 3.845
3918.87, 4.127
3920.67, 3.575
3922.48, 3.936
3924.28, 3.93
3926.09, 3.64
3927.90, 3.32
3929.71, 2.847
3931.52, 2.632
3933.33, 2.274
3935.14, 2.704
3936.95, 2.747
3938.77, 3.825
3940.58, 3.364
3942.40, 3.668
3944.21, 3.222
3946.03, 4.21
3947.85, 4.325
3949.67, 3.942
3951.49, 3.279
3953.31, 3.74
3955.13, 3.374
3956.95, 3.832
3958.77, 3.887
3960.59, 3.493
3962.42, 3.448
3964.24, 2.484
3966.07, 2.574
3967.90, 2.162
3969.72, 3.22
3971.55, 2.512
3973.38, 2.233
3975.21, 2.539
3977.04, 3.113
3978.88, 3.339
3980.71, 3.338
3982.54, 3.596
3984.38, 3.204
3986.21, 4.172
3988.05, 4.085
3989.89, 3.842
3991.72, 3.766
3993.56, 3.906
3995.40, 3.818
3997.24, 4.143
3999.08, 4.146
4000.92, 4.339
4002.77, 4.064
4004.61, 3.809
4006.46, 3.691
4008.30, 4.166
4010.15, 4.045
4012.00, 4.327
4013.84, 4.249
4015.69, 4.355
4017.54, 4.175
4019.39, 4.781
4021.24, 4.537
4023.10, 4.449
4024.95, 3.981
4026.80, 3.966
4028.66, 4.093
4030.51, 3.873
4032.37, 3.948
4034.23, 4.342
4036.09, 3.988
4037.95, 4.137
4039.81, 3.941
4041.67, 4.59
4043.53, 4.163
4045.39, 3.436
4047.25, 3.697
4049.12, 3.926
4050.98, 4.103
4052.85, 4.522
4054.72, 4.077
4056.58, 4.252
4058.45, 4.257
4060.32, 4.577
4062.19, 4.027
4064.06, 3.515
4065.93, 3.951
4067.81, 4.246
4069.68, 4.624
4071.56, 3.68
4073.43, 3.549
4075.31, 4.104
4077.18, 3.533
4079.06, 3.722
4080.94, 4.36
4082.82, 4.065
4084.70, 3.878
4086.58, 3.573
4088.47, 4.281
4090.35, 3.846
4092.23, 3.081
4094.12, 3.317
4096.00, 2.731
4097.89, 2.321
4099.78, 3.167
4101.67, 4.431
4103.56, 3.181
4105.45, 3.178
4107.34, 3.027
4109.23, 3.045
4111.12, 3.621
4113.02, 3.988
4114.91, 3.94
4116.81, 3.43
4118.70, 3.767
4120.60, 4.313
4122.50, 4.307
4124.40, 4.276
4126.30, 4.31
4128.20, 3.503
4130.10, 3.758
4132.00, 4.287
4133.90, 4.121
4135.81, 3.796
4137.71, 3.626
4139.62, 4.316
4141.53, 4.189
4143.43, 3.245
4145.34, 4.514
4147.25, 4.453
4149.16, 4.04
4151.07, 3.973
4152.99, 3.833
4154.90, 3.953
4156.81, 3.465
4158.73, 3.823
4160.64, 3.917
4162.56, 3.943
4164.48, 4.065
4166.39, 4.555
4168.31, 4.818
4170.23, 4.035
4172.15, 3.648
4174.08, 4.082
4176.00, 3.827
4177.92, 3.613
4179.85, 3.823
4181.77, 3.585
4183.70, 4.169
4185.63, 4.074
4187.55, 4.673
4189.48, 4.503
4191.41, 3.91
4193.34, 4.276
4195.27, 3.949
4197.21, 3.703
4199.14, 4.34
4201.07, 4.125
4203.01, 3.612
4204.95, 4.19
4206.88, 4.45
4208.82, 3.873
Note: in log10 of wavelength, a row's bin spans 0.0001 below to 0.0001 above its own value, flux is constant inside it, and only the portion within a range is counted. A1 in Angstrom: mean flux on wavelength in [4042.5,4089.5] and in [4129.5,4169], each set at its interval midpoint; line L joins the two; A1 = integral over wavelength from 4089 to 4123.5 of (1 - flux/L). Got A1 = 4.50 Angstrom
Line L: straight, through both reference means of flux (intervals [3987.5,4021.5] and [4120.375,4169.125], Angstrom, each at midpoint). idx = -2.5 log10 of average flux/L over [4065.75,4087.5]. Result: 0.038 mag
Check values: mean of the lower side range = 4.11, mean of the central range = 3.94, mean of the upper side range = 4.05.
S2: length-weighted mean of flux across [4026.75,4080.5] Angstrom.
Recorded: 4.03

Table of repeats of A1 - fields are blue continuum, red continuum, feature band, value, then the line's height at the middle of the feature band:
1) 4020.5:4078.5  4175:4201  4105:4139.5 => 2.0 Angstrom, 4.05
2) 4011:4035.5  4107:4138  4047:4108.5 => 3.8 Angstrom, 4.02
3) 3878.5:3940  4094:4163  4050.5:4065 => -2.1 Angstrom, 3.63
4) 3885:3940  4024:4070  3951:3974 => 3.4 Angstrom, 3.64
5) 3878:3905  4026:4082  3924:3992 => 3.5 Angstrom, 3.48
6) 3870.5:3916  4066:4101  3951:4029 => -2.9 Angstrom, 3.54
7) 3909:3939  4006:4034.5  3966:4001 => 4.8 Angstrom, 3.94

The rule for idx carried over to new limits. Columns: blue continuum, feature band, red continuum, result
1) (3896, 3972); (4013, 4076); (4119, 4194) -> -0.10 mag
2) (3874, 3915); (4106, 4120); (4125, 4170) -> 0.11 mag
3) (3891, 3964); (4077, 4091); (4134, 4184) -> -0.03 mag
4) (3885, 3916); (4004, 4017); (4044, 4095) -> -0.10 mag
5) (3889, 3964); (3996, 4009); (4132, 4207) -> -0.11 mag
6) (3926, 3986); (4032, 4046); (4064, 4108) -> -0.17 mag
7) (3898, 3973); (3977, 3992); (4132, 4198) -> -0.01 mag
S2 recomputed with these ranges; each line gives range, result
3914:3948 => 3.48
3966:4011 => 3.53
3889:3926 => 3.61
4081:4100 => 3.48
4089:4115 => 3.34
